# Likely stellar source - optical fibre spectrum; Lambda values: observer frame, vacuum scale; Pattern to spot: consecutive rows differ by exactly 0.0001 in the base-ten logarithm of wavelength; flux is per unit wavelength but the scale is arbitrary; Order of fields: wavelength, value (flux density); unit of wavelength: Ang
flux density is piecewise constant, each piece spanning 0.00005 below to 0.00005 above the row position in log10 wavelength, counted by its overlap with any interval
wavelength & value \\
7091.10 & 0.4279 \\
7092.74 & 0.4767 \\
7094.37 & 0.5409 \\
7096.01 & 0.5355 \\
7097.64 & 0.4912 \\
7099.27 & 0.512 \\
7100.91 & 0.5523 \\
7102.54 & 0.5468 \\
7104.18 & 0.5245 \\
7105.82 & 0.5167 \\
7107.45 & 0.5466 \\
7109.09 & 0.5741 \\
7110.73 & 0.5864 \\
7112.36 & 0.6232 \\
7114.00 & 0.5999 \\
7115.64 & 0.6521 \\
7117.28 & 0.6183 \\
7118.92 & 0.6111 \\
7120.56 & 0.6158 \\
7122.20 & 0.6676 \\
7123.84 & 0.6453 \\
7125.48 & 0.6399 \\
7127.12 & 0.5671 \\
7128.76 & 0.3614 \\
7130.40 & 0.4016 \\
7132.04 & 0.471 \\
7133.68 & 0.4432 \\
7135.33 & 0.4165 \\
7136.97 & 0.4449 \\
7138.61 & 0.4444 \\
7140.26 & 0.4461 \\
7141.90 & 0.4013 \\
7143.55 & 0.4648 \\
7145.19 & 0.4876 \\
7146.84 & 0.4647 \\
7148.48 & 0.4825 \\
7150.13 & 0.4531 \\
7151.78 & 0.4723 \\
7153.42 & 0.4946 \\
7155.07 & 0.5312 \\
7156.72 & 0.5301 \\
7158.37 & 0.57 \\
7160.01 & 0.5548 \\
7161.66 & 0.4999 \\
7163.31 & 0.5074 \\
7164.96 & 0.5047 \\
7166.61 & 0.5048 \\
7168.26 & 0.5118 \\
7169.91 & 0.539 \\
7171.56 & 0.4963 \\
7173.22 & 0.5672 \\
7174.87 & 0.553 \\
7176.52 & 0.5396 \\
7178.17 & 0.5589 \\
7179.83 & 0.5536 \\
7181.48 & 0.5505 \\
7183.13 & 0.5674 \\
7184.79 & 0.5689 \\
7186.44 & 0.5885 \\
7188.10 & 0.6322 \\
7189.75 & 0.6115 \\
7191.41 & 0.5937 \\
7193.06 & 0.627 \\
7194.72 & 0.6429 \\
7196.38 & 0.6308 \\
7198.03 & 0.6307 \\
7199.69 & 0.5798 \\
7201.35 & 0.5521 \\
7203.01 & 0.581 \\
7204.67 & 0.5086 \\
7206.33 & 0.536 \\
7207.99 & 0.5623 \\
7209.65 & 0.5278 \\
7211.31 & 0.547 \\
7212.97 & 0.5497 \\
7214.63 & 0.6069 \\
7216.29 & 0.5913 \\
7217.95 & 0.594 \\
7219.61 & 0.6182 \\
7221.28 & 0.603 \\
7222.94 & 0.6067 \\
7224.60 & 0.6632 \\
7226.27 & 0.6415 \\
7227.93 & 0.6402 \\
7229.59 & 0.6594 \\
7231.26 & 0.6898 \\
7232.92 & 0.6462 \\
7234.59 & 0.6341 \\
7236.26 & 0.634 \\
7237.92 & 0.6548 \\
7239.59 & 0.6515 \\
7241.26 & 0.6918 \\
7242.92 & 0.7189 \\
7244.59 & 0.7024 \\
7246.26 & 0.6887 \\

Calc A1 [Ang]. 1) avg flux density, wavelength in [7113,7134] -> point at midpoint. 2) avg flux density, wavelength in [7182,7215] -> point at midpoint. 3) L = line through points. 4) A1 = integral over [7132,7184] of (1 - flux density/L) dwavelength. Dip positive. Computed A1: 6.5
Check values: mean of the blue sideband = 0.564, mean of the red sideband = 0.582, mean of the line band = 0.501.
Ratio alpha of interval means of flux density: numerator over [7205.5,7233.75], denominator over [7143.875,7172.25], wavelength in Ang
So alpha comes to 1.2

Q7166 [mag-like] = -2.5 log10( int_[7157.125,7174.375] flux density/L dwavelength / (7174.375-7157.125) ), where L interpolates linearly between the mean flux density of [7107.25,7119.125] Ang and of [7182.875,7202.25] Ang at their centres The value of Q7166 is 0.15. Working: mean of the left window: 0.604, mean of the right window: 0.603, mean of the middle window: 0.526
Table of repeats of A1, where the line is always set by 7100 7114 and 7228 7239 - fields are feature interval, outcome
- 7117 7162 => 6.0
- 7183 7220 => 2.6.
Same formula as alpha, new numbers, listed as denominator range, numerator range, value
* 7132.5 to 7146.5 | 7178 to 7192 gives 1.31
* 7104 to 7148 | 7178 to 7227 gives 1.12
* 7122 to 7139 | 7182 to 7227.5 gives 1.19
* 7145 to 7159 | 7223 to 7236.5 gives 1.30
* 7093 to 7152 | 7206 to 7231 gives 1.15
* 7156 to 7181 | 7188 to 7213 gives 1.09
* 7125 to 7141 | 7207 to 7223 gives 1.26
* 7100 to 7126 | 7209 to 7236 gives 1.03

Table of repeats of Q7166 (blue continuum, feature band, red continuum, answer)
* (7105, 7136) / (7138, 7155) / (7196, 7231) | 0.216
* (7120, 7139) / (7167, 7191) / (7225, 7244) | 0.042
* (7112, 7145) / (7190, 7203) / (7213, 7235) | -0.016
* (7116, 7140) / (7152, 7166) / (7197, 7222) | 0.044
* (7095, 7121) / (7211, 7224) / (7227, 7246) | 0.103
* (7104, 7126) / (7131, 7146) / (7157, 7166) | 0.256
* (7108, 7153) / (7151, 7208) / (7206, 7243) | 0.032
